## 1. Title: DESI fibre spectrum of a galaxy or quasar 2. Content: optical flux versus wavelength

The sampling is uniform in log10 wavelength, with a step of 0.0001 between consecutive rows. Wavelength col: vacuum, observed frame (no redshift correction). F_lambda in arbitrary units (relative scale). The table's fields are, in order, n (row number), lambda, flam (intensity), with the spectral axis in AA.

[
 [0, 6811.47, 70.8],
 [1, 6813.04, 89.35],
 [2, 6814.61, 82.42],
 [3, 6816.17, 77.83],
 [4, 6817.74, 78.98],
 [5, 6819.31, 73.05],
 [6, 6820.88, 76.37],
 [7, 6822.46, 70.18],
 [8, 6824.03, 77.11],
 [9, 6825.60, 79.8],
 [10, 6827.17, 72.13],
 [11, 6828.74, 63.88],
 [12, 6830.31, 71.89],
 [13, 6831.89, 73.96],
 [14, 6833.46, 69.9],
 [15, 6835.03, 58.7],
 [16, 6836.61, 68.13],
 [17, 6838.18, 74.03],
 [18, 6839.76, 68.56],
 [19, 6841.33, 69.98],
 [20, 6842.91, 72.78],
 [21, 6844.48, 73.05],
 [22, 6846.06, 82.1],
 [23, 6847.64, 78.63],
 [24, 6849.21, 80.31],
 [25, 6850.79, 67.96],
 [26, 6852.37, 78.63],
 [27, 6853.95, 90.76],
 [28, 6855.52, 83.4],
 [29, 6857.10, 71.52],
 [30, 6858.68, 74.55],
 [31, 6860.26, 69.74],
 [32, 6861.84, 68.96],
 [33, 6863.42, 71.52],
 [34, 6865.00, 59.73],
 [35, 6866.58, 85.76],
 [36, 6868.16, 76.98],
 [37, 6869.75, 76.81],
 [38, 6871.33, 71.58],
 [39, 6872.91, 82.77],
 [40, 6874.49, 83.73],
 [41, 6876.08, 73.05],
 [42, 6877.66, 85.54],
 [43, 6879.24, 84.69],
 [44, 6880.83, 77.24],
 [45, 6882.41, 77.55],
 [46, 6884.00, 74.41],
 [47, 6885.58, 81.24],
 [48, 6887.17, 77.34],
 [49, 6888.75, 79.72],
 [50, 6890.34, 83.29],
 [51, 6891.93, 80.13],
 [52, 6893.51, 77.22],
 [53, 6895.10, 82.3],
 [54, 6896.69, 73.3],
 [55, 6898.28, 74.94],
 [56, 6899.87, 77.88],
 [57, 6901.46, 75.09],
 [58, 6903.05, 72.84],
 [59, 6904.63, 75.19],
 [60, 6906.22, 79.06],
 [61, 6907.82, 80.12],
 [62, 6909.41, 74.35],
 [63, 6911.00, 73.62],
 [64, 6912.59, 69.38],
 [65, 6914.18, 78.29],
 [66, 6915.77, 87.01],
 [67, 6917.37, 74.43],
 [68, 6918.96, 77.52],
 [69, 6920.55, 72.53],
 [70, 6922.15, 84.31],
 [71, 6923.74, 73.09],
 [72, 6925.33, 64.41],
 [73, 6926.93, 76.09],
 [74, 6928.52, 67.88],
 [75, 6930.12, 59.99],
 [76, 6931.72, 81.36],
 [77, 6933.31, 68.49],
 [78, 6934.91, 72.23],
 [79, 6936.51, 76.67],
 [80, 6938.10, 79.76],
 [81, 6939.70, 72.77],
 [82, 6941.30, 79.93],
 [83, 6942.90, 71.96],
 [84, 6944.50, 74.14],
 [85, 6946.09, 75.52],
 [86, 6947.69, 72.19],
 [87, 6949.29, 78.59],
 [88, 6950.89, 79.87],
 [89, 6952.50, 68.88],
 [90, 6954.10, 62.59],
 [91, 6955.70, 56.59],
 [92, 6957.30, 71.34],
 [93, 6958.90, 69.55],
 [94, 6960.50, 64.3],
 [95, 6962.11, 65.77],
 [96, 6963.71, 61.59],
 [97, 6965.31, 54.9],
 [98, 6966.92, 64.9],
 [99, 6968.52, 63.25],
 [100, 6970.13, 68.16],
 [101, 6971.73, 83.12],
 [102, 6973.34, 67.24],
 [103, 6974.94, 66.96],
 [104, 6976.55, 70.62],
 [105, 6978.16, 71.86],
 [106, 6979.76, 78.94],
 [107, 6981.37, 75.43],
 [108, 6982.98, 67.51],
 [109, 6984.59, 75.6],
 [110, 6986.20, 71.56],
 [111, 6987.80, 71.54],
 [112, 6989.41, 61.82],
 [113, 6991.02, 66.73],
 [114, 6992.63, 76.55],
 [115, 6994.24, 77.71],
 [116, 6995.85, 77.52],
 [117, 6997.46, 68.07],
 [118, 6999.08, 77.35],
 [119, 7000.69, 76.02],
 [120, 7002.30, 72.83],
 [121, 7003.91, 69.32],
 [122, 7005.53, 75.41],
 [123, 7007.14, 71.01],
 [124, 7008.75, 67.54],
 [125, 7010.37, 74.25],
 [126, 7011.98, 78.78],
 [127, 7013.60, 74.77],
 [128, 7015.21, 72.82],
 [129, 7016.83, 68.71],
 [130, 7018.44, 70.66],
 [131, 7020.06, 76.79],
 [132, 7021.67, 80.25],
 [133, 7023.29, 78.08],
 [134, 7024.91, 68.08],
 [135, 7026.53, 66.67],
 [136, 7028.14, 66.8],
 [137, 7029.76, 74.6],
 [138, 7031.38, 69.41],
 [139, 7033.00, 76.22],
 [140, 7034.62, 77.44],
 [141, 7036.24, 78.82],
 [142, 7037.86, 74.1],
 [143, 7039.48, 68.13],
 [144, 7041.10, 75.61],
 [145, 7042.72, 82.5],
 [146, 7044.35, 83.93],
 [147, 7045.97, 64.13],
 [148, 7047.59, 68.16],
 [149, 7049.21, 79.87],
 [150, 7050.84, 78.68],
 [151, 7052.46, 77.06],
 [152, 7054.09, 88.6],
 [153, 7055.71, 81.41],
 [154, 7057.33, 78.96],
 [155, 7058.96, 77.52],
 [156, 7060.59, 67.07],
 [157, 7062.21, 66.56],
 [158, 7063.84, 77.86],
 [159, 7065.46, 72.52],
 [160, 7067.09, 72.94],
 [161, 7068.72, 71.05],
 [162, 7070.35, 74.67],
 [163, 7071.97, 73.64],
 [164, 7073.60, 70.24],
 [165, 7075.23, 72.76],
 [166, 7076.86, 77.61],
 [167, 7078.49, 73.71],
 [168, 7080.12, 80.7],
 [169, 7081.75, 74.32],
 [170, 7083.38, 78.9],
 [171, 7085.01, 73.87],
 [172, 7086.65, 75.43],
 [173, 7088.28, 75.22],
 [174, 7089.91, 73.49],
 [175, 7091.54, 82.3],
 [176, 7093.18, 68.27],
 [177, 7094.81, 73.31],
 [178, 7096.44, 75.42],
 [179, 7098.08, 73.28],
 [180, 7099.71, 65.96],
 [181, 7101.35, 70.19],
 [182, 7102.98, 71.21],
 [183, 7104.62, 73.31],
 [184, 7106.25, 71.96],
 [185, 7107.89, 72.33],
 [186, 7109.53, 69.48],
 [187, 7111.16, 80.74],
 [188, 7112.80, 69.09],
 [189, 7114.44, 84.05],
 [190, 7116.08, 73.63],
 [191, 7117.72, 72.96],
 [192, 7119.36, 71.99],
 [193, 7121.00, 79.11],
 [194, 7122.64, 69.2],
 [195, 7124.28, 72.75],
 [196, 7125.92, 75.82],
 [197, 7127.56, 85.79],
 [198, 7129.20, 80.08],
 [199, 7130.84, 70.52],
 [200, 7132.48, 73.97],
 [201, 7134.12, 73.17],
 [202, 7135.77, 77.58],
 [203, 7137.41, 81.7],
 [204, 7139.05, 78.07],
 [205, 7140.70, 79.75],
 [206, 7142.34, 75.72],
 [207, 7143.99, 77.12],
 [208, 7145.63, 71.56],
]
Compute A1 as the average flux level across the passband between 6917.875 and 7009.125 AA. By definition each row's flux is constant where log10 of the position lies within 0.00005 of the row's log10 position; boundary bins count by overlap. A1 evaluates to 71.4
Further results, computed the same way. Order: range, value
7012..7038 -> 73.5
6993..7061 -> 74.6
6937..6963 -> 71.5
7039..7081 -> 75.3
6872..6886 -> 79.9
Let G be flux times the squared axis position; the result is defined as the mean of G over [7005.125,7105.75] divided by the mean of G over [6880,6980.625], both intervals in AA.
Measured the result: 1.05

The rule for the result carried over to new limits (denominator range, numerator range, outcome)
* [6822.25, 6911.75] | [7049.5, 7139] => 1.06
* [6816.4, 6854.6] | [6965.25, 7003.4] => 1.01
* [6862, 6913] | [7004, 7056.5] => 1.01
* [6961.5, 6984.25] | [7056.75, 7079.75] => 1.10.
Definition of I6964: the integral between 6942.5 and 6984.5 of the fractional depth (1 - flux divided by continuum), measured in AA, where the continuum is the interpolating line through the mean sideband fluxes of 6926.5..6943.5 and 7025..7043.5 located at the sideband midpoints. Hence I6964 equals 2.2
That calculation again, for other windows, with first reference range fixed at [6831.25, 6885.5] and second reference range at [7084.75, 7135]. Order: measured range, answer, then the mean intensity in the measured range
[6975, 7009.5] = 1.1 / 72.3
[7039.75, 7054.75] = -0.6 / 77.1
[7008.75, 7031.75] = 0.5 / 72.8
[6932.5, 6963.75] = 1.5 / 71.4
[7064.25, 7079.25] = 0.2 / 73.4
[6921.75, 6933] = 0.5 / 71.9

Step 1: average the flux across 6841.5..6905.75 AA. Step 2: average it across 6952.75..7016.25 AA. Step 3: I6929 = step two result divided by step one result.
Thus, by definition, 0.91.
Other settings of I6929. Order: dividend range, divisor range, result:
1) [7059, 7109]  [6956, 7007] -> 1.04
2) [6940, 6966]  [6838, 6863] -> 0.92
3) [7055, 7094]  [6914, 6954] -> 1.00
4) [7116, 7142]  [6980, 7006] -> 1.05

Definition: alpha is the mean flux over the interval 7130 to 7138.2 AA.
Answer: 75.4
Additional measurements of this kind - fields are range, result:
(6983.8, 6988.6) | 73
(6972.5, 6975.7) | 67.3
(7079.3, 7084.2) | 78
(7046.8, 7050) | 74.1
